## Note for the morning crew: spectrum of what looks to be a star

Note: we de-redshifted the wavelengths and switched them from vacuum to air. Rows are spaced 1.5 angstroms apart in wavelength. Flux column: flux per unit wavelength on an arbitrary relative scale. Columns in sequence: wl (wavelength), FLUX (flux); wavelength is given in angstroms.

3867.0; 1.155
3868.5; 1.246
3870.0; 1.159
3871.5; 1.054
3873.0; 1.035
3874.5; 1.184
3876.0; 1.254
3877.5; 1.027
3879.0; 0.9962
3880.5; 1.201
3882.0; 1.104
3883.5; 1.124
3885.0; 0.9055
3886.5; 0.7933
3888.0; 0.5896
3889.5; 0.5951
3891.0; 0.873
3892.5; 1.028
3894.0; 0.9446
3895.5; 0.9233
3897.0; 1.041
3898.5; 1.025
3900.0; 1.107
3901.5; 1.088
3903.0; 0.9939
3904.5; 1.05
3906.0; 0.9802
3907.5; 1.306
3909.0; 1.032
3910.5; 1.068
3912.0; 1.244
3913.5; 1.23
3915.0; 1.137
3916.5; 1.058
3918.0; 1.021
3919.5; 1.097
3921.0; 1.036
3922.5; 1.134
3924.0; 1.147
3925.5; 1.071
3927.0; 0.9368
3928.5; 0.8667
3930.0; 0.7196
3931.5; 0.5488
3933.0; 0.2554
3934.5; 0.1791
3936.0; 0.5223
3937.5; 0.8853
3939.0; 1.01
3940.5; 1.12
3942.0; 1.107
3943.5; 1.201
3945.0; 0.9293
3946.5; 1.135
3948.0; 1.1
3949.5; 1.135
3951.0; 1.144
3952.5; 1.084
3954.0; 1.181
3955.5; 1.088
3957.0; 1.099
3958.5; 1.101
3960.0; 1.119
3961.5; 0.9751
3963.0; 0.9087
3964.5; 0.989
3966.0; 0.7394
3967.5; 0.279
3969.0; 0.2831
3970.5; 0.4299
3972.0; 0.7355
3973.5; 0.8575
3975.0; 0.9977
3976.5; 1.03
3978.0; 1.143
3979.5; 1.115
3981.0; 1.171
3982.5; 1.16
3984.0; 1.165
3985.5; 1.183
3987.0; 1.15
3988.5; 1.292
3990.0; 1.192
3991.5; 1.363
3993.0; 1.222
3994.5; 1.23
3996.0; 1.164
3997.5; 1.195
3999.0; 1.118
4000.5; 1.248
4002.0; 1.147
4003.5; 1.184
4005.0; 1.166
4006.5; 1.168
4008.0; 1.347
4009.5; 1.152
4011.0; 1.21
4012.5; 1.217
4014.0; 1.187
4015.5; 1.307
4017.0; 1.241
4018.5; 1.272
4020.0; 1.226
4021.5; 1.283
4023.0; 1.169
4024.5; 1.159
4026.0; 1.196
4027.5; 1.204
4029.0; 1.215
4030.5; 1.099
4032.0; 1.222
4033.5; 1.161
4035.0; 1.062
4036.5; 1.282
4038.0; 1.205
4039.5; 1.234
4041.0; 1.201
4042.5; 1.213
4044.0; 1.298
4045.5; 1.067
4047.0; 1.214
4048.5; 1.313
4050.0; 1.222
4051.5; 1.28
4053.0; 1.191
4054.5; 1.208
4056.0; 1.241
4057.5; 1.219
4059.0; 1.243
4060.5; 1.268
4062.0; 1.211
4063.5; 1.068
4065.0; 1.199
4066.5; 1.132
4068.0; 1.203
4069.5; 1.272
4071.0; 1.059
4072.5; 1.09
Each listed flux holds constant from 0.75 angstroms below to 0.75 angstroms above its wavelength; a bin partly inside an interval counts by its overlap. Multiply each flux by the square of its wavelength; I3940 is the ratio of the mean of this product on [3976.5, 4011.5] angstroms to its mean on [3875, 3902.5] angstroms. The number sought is 1.3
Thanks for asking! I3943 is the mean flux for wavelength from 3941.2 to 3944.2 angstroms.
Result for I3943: 1.15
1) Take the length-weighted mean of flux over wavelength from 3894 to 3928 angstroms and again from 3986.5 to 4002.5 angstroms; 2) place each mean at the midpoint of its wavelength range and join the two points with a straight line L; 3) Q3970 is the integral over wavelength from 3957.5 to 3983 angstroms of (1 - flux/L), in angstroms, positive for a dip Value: 6.3 angstroms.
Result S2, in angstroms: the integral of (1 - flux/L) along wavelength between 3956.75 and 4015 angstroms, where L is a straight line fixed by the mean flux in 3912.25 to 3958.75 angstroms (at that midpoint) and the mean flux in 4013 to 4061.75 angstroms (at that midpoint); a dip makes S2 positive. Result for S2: 1.9 angstroms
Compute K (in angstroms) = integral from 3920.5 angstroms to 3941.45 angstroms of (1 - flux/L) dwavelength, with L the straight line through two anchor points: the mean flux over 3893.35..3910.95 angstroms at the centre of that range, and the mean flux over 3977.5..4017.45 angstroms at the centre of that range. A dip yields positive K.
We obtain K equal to 5.3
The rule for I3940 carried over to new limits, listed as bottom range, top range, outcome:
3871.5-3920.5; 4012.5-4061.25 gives 1.26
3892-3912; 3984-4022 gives 1.22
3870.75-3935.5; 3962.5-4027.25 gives 1.18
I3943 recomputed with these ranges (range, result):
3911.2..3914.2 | 1.23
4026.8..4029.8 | 1.21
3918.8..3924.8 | 1.1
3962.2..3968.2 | 0.735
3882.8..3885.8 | 1.01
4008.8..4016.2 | 1.21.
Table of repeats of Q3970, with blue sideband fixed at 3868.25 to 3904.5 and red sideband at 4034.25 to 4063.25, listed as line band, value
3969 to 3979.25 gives 2.6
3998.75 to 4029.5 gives -1.0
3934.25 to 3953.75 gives 1.7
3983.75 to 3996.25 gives -0.9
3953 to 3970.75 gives 3.9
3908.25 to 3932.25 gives 0.7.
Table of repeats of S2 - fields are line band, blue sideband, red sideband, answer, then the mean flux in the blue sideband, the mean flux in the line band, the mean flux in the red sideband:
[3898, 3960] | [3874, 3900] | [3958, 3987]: -3.7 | 0.979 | 1.01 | 0.919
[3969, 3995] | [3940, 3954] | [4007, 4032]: 2.3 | 1.11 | 1.06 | 1.22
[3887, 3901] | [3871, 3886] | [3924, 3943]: 1.3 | 1.08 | 0.904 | 0.789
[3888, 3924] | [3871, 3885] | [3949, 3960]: 2.3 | 1.1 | 1.04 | 1.12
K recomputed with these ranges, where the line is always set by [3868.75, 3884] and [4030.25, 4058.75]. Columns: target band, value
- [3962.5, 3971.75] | 4.5 angstroms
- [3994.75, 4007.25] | 0.1 angstroms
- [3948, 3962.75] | 0.8 angstroms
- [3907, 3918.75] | 0.0 angstroms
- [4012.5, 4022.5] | -0.4 angstroms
